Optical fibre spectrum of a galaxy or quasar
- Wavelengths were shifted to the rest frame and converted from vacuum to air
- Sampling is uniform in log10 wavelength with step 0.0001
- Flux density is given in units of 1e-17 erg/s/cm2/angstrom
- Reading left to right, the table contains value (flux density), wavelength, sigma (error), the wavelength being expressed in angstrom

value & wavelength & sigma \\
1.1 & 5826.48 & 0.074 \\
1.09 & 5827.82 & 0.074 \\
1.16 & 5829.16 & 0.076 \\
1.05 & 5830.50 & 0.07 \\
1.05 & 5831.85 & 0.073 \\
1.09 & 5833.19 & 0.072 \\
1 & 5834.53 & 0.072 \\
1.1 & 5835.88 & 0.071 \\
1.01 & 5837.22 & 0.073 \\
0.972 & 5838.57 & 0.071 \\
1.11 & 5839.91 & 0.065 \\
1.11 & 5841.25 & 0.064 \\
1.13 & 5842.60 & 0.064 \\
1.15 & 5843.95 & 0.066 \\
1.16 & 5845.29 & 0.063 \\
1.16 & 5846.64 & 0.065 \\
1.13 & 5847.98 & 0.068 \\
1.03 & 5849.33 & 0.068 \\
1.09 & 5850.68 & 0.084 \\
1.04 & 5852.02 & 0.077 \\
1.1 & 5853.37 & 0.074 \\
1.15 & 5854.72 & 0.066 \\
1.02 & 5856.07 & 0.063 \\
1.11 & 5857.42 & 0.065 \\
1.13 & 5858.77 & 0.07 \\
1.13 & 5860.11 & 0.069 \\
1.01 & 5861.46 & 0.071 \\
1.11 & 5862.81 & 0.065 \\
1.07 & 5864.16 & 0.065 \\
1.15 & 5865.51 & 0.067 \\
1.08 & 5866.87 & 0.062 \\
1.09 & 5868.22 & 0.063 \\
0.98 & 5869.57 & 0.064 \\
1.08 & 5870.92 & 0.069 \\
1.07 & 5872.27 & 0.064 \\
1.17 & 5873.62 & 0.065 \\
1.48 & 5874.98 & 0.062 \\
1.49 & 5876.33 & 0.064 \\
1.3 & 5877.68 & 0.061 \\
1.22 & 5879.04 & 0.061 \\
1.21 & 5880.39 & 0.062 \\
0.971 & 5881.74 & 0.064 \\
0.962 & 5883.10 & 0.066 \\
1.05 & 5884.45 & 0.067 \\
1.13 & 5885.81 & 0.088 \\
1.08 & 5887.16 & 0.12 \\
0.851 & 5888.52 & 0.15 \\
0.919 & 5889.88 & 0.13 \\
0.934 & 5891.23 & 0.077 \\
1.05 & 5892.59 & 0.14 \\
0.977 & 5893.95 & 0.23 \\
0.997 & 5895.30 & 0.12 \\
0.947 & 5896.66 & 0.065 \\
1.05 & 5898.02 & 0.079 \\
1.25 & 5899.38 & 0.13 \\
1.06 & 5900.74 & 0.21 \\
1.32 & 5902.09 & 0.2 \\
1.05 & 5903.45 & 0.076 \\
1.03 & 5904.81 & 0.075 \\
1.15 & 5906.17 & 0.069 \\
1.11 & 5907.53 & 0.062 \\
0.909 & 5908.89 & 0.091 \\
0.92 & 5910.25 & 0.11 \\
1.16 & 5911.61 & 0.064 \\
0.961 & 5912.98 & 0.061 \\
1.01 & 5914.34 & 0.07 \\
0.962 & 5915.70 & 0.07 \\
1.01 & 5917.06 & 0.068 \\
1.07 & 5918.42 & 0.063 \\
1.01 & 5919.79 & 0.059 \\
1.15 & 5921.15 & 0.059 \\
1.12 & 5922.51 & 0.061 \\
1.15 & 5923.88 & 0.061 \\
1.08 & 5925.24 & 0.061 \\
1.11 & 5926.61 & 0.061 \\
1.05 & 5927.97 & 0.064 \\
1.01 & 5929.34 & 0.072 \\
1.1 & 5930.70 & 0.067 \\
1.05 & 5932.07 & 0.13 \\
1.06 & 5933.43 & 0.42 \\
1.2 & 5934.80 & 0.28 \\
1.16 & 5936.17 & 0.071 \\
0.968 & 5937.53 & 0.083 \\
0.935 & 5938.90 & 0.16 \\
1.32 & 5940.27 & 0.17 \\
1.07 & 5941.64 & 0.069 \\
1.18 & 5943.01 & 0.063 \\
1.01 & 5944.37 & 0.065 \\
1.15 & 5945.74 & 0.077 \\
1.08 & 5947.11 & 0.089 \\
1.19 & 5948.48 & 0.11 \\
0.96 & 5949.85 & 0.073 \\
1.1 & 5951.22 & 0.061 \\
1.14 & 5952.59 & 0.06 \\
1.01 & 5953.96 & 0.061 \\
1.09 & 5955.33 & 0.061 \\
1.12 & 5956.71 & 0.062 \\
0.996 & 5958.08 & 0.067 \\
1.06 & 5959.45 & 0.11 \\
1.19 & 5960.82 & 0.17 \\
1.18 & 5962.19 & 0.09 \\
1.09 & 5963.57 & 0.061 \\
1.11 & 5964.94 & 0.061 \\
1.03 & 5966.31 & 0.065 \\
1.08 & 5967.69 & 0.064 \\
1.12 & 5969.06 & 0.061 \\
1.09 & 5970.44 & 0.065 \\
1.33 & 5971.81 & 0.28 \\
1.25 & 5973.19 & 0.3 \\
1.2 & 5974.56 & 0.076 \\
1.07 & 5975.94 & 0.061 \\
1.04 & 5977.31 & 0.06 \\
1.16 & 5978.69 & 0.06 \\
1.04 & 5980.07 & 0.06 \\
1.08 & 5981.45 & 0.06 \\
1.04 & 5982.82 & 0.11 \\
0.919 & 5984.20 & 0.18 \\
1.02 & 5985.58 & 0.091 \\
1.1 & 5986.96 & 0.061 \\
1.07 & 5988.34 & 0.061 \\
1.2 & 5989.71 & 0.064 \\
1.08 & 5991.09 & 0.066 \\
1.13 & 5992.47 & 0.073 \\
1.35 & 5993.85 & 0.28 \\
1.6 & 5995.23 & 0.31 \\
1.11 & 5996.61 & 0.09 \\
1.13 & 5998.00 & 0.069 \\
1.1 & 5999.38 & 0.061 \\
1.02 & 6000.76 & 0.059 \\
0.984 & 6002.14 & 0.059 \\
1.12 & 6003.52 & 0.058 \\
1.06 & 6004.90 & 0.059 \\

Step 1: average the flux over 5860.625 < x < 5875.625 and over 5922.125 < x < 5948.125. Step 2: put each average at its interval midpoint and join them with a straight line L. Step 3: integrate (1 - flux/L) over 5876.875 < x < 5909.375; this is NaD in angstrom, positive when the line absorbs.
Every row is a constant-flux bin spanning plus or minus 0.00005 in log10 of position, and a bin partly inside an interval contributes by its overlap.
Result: 1.2 angstrom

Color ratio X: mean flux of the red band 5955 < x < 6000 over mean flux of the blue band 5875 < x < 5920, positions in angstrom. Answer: 1.1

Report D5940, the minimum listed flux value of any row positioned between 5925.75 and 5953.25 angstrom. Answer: 0.935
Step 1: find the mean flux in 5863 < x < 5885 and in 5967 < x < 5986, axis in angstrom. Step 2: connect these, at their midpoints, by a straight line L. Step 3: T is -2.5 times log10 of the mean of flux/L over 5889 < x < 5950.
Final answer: 0.06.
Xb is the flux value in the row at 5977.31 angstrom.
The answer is 1.04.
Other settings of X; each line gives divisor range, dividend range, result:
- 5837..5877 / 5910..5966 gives 0.97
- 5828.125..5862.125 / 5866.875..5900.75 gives 1.00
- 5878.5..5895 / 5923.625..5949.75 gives 1.07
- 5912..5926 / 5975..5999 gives 1.07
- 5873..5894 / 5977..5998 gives 1.01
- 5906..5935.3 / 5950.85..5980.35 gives 1.05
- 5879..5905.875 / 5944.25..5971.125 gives 1.04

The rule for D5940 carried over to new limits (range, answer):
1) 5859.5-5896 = 0.851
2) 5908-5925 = 0.909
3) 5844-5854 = 1.03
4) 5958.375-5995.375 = 0.919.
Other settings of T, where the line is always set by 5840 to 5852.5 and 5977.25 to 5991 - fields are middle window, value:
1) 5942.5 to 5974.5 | -0.04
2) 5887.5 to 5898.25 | 0.14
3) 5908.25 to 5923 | 0.07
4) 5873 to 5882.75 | -0.14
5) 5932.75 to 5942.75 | -0.02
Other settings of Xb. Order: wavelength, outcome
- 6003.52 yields 1.12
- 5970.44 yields 1.09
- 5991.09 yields 1.08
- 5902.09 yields 1.32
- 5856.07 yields 1.02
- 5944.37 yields 1.01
